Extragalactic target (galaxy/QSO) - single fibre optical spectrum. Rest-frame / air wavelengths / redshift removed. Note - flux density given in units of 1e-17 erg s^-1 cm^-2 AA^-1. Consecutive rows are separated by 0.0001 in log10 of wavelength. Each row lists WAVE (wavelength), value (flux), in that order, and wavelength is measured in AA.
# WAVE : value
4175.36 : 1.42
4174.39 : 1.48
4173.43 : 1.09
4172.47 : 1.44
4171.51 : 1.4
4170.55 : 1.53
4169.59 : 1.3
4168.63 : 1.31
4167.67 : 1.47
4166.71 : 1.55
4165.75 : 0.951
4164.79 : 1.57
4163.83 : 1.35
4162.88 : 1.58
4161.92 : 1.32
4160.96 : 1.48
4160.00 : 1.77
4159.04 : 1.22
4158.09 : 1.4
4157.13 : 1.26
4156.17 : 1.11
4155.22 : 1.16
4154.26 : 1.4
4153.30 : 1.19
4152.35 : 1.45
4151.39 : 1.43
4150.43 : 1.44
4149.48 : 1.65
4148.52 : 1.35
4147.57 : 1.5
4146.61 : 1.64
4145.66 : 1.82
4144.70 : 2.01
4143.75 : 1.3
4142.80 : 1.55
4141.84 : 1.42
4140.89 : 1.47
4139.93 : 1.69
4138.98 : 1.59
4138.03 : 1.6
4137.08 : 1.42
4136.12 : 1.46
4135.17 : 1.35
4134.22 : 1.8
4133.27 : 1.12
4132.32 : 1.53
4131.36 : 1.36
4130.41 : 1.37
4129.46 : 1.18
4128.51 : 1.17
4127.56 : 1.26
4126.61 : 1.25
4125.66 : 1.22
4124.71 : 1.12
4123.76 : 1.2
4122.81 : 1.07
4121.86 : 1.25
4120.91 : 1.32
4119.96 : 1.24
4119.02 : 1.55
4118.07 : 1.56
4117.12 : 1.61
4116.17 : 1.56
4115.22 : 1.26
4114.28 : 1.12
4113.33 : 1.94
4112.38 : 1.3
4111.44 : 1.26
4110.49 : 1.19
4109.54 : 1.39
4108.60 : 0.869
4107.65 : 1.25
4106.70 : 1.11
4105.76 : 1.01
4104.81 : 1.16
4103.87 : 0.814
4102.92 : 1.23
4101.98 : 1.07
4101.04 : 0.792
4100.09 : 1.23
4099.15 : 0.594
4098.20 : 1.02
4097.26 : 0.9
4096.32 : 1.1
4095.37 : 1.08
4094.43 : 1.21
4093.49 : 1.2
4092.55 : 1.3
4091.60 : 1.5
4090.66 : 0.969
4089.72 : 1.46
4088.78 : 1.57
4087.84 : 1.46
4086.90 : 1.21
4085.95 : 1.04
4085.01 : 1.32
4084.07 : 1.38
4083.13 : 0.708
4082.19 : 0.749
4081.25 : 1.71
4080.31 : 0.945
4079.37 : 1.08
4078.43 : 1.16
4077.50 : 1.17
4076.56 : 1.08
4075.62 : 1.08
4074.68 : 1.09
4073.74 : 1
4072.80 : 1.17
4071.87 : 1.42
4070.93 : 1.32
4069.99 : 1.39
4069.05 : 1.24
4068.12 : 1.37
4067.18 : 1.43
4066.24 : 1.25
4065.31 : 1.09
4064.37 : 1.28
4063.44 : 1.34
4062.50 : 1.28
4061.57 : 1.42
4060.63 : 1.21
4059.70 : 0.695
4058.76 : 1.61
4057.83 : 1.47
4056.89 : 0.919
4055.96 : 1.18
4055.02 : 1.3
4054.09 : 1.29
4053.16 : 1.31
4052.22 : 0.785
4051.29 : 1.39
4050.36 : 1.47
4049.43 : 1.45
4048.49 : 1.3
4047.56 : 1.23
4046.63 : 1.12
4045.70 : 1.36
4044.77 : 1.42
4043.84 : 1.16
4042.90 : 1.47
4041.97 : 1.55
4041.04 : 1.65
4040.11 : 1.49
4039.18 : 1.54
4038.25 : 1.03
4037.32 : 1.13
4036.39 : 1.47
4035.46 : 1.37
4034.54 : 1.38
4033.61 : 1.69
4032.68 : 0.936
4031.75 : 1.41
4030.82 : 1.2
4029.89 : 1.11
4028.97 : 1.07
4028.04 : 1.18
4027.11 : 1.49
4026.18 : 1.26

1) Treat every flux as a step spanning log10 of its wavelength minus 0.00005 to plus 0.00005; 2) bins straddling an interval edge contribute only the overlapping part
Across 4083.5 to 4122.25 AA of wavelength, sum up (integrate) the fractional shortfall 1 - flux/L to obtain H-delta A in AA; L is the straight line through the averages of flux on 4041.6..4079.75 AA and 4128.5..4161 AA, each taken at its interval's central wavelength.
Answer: 3.6 AA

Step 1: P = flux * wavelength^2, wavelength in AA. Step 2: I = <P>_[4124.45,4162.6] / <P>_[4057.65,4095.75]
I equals 1.20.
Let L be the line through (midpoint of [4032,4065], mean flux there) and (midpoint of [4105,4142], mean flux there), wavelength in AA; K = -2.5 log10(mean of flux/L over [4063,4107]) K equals 0.137 mag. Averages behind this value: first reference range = 1.31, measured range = 1.17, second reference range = 1.34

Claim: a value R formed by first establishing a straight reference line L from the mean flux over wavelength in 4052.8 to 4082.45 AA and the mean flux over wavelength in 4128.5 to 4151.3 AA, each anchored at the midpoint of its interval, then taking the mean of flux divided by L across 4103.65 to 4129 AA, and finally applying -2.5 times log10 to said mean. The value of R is 0.12 mag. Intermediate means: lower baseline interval 1.22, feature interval 1.27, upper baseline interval 1.5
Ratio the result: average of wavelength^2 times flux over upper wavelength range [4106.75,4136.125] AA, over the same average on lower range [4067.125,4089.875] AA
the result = 1.11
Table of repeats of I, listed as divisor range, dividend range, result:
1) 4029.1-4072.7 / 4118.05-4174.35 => 1.13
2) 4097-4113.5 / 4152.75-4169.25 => 1.26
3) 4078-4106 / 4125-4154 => 1.31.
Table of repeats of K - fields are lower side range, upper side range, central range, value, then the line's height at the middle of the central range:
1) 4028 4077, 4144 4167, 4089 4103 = 0.20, 1.35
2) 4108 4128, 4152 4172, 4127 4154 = -0.10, 1.34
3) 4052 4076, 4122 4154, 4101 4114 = 0.14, 1.34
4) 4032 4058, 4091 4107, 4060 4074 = -0.05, 1.22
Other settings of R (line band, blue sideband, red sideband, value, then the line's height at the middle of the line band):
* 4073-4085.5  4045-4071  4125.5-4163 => 0.175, 1.31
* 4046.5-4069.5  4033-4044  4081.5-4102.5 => 0.043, 1.31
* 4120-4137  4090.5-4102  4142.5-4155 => 0.039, 1.34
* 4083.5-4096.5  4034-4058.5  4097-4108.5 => -0.174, 1.08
